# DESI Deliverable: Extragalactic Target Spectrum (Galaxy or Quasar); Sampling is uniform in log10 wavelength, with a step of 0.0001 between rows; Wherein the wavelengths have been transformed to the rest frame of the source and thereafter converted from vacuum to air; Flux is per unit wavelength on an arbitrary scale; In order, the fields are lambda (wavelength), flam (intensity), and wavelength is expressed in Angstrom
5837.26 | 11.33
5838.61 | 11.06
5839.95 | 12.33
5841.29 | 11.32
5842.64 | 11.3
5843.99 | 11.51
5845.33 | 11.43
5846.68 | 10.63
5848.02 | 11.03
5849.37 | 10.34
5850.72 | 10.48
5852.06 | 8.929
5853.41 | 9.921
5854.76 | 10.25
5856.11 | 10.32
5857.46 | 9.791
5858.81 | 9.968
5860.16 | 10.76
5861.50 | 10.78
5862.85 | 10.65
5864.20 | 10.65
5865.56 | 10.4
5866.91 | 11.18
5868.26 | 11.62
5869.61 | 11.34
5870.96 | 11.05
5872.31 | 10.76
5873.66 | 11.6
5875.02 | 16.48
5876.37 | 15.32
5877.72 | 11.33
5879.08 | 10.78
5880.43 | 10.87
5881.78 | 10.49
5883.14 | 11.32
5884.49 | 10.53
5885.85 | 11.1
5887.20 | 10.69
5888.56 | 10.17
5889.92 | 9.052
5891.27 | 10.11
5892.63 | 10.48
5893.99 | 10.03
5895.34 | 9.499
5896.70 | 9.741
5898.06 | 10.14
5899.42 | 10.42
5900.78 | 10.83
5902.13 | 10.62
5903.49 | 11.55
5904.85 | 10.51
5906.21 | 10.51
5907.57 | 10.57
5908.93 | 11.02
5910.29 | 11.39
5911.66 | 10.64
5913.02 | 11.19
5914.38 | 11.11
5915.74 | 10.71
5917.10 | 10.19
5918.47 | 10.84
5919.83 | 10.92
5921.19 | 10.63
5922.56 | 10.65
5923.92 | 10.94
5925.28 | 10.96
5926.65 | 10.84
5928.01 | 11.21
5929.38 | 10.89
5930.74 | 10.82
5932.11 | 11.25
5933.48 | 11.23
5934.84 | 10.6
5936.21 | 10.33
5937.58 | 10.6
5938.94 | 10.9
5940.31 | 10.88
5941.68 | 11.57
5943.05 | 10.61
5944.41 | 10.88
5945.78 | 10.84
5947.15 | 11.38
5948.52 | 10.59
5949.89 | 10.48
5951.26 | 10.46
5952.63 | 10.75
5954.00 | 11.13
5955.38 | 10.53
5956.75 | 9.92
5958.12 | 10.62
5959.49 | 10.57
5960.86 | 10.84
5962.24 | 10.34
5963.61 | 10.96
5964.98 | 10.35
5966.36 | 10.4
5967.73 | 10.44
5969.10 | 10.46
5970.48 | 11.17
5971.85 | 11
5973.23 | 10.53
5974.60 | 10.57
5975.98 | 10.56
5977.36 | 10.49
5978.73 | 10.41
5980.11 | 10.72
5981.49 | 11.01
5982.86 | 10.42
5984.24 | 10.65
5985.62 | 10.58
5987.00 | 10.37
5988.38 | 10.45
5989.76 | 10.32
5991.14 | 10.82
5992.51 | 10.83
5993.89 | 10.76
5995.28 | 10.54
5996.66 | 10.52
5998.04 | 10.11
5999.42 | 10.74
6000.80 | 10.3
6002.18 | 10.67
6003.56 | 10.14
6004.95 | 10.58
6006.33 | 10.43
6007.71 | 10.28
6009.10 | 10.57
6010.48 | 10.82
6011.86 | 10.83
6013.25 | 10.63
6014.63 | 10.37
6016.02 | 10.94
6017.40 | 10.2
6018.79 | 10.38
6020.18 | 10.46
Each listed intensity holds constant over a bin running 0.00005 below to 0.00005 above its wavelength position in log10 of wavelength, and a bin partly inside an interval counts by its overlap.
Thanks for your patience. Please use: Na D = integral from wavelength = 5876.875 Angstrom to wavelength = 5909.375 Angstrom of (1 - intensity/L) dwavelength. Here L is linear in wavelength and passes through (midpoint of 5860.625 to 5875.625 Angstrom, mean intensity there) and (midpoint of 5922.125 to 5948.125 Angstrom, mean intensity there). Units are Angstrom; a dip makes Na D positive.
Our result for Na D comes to 2.1 Angstrom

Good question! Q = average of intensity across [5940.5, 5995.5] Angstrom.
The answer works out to 10.7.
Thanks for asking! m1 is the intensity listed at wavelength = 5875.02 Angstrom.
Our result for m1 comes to 16.48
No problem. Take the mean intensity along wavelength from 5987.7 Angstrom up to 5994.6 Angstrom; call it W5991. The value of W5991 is 10.6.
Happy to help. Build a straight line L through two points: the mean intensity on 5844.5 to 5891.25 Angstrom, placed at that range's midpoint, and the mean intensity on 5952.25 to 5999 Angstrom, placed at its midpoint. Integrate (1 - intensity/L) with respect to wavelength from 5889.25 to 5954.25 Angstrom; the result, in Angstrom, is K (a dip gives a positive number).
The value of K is 0.39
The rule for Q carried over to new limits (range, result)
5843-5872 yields 10.6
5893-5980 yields 10.7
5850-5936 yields 10.8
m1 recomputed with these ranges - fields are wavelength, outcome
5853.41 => 9.921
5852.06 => 8.929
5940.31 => 10.88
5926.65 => 10.84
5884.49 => 10.53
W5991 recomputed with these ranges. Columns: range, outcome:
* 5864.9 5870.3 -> 11.1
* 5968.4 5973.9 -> 10.8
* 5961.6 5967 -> 10.5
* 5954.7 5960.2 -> 10.4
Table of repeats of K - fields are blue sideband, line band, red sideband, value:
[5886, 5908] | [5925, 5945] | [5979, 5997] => -0.88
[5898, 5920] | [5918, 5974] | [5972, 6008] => -0.46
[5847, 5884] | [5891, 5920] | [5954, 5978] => 0.72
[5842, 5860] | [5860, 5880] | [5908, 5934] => -2.04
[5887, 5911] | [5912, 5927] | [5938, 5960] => -0.38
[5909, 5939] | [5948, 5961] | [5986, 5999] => 0.16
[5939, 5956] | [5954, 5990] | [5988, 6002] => 0.37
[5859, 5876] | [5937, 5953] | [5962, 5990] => 0.01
